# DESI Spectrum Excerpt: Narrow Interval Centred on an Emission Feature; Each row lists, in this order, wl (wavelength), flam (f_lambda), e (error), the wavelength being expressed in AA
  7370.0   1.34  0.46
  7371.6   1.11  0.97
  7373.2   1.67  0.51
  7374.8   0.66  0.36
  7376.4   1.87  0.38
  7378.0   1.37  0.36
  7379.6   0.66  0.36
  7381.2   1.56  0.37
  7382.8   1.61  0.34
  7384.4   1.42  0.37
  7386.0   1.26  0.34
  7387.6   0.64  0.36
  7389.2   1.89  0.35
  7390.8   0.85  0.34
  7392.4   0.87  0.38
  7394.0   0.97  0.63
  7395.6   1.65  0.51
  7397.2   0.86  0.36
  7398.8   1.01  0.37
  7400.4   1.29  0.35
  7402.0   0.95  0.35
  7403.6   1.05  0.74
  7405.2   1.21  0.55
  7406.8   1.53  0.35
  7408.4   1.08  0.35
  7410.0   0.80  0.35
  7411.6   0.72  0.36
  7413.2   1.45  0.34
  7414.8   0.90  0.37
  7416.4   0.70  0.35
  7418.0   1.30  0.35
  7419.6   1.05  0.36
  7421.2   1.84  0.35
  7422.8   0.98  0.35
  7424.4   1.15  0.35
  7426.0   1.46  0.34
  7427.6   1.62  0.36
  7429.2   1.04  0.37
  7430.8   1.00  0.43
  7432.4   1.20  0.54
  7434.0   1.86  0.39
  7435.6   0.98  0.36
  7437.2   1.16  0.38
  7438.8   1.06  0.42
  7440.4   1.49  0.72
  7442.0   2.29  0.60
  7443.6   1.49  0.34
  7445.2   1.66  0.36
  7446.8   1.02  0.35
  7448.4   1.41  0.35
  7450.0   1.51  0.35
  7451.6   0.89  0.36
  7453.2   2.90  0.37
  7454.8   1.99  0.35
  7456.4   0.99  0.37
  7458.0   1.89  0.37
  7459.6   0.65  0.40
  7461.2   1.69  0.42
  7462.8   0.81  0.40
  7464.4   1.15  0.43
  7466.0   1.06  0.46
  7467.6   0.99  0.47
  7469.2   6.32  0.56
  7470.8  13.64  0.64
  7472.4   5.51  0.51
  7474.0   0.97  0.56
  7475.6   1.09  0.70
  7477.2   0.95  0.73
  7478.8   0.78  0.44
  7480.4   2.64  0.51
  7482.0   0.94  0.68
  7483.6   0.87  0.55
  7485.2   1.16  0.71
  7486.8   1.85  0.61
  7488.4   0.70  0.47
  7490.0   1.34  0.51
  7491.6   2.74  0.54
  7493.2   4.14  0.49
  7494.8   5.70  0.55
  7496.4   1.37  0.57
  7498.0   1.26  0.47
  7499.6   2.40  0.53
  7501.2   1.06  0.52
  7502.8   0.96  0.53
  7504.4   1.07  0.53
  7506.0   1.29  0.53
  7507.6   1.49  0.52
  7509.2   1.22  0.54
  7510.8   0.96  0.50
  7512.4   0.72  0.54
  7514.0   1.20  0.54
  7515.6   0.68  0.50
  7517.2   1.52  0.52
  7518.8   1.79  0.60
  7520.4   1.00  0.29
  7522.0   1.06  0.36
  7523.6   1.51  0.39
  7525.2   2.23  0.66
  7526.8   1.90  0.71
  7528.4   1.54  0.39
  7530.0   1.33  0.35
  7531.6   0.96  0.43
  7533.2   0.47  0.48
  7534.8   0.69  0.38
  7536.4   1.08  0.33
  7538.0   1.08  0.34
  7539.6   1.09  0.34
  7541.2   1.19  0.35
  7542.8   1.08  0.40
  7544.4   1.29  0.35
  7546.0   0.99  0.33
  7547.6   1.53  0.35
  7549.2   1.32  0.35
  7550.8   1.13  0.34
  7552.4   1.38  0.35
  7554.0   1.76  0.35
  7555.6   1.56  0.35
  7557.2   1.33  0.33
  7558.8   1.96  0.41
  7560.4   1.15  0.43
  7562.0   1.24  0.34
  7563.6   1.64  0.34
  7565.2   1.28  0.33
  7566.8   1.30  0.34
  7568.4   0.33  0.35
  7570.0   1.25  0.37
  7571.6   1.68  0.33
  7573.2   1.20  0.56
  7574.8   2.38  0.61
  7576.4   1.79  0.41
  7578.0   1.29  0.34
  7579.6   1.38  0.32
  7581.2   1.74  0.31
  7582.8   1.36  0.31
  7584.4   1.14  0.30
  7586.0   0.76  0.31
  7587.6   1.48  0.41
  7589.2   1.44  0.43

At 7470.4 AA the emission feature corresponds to Halpha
